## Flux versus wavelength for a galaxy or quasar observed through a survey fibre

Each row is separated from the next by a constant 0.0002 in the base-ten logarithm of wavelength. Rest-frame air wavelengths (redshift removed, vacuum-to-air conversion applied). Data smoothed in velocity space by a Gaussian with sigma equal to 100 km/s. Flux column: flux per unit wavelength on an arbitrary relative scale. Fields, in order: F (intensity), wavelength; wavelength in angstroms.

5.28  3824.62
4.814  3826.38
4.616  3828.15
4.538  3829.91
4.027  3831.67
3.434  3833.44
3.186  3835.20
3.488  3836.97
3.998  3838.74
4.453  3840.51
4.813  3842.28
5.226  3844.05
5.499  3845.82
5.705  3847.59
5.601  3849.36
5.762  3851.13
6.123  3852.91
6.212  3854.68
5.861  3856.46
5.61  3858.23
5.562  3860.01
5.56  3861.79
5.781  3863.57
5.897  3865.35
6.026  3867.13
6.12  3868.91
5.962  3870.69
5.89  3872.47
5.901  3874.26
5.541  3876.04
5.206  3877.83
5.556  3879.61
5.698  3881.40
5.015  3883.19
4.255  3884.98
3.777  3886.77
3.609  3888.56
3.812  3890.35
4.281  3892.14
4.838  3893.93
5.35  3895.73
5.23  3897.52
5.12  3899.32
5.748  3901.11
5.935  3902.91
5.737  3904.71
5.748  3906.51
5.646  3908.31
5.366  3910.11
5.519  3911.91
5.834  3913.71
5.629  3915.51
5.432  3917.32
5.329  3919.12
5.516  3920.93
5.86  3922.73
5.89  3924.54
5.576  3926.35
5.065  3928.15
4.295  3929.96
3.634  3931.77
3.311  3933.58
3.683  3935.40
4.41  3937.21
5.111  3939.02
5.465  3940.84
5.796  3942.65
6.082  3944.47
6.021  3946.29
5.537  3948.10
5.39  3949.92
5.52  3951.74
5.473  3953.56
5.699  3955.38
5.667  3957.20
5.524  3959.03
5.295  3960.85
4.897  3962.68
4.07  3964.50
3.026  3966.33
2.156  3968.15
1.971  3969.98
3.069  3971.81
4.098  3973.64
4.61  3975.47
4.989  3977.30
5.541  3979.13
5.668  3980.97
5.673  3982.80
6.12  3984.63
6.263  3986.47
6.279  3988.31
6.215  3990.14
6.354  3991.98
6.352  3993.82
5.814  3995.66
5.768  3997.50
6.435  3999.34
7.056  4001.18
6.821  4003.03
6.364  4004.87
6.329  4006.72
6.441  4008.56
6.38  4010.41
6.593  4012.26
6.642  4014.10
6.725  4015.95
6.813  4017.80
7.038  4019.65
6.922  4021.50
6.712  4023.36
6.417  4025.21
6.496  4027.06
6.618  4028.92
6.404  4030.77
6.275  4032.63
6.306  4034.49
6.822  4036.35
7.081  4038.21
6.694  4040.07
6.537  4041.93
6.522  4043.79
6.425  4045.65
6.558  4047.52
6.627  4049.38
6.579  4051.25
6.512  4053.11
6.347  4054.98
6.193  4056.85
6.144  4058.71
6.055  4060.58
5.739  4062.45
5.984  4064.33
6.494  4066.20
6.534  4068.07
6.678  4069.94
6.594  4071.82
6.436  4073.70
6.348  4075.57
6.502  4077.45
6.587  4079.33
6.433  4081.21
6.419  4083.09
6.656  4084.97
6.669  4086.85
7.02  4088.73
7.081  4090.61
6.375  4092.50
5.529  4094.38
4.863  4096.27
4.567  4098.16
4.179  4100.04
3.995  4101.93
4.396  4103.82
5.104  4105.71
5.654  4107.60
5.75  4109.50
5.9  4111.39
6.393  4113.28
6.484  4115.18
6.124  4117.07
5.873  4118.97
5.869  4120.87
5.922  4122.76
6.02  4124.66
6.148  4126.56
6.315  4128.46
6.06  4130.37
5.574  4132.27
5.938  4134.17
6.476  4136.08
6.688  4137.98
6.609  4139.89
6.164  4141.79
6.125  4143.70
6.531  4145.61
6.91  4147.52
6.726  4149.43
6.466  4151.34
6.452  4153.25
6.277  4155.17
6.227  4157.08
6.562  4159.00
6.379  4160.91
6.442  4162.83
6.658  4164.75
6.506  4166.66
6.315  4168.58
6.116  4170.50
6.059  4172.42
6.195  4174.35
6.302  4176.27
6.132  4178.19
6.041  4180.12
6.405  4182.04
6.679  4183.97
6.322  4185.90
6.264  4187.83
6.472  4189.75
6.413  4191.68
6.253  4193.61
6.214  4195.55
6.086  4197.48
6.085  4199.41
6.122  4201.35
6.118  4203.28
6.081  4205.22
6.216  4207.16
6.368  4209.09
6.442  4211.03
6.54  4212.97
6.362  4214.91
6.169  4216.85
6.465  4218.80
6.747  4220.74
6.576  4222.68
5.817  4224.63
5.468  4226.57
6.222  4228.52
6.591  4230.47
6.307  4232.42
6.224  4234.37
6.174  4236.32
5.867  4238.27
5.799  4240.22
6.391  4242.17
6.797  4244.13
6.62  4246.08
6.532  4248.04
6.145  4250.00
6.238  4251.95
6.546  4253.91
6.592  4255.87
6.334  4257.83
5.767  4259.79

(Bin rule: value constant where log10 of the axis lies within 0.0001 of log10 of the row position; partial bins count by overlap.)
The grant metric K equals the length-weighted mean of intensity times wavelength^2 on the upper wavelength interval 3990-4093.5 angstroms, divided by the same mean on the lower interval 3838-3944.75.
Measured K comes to 1.33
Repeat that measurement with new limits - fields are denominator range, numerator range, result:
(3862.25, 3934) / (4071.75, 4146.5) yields 1.27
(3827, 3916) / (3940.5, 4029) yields 1.16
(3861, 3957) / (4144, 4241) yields 1.37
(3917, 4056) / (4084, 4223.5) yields 1.17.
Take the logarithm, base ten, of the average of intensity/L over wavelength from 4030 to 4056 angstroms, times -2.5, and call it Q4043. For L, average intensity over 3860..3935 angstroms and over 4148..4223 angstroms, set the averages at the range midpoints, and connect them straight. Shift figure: -0.13 mag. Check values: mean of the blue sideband 5.25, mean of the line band 6.55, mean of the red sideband 6.34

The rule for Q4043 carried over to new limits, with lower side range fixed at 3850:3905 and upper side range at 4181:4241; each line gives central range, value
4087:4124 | 0.06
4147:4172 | -0.06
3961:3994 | 0.17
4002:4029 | -0.15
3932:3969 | 0.14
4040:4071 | -0.10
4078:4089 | -0.12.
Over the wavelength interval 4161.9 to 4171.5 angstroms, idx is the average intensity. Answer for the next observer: 6.41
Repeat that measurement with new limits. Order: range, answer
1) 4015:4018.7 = 6.77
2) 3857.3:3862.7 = 5.58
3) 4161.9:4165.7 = 6.55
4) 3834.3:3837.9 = 3.35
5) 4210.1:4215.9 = 6.45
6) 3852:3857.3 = 6.06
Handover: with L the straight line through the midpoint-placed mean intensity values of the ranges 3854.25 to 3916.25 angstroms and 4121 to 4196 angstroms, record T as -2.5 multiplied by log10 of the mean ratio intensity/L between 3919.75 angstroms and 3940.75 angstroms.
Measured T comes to 0.16 mag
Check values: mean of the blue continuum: 5.39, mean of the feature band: 4.79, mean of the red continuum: 6.31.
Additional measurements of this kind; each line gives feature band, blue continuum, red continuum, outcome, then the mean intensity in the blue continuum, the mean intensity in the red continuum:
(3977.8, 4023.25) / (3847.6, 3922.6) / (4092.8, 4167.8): -0.12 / 5.44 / 5.98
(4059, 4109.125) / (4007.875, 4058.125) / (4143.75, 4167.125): 0.10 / 6.58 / 6.5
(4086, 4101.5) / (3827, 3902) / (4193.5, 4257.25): 0.02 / 5.09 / 6.28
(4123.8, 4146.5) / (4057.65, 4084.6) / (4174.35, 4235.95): 0.02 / 6.36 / 6.27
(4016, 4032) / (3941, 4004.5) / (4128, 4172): -0.18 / 5.34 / 6.37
